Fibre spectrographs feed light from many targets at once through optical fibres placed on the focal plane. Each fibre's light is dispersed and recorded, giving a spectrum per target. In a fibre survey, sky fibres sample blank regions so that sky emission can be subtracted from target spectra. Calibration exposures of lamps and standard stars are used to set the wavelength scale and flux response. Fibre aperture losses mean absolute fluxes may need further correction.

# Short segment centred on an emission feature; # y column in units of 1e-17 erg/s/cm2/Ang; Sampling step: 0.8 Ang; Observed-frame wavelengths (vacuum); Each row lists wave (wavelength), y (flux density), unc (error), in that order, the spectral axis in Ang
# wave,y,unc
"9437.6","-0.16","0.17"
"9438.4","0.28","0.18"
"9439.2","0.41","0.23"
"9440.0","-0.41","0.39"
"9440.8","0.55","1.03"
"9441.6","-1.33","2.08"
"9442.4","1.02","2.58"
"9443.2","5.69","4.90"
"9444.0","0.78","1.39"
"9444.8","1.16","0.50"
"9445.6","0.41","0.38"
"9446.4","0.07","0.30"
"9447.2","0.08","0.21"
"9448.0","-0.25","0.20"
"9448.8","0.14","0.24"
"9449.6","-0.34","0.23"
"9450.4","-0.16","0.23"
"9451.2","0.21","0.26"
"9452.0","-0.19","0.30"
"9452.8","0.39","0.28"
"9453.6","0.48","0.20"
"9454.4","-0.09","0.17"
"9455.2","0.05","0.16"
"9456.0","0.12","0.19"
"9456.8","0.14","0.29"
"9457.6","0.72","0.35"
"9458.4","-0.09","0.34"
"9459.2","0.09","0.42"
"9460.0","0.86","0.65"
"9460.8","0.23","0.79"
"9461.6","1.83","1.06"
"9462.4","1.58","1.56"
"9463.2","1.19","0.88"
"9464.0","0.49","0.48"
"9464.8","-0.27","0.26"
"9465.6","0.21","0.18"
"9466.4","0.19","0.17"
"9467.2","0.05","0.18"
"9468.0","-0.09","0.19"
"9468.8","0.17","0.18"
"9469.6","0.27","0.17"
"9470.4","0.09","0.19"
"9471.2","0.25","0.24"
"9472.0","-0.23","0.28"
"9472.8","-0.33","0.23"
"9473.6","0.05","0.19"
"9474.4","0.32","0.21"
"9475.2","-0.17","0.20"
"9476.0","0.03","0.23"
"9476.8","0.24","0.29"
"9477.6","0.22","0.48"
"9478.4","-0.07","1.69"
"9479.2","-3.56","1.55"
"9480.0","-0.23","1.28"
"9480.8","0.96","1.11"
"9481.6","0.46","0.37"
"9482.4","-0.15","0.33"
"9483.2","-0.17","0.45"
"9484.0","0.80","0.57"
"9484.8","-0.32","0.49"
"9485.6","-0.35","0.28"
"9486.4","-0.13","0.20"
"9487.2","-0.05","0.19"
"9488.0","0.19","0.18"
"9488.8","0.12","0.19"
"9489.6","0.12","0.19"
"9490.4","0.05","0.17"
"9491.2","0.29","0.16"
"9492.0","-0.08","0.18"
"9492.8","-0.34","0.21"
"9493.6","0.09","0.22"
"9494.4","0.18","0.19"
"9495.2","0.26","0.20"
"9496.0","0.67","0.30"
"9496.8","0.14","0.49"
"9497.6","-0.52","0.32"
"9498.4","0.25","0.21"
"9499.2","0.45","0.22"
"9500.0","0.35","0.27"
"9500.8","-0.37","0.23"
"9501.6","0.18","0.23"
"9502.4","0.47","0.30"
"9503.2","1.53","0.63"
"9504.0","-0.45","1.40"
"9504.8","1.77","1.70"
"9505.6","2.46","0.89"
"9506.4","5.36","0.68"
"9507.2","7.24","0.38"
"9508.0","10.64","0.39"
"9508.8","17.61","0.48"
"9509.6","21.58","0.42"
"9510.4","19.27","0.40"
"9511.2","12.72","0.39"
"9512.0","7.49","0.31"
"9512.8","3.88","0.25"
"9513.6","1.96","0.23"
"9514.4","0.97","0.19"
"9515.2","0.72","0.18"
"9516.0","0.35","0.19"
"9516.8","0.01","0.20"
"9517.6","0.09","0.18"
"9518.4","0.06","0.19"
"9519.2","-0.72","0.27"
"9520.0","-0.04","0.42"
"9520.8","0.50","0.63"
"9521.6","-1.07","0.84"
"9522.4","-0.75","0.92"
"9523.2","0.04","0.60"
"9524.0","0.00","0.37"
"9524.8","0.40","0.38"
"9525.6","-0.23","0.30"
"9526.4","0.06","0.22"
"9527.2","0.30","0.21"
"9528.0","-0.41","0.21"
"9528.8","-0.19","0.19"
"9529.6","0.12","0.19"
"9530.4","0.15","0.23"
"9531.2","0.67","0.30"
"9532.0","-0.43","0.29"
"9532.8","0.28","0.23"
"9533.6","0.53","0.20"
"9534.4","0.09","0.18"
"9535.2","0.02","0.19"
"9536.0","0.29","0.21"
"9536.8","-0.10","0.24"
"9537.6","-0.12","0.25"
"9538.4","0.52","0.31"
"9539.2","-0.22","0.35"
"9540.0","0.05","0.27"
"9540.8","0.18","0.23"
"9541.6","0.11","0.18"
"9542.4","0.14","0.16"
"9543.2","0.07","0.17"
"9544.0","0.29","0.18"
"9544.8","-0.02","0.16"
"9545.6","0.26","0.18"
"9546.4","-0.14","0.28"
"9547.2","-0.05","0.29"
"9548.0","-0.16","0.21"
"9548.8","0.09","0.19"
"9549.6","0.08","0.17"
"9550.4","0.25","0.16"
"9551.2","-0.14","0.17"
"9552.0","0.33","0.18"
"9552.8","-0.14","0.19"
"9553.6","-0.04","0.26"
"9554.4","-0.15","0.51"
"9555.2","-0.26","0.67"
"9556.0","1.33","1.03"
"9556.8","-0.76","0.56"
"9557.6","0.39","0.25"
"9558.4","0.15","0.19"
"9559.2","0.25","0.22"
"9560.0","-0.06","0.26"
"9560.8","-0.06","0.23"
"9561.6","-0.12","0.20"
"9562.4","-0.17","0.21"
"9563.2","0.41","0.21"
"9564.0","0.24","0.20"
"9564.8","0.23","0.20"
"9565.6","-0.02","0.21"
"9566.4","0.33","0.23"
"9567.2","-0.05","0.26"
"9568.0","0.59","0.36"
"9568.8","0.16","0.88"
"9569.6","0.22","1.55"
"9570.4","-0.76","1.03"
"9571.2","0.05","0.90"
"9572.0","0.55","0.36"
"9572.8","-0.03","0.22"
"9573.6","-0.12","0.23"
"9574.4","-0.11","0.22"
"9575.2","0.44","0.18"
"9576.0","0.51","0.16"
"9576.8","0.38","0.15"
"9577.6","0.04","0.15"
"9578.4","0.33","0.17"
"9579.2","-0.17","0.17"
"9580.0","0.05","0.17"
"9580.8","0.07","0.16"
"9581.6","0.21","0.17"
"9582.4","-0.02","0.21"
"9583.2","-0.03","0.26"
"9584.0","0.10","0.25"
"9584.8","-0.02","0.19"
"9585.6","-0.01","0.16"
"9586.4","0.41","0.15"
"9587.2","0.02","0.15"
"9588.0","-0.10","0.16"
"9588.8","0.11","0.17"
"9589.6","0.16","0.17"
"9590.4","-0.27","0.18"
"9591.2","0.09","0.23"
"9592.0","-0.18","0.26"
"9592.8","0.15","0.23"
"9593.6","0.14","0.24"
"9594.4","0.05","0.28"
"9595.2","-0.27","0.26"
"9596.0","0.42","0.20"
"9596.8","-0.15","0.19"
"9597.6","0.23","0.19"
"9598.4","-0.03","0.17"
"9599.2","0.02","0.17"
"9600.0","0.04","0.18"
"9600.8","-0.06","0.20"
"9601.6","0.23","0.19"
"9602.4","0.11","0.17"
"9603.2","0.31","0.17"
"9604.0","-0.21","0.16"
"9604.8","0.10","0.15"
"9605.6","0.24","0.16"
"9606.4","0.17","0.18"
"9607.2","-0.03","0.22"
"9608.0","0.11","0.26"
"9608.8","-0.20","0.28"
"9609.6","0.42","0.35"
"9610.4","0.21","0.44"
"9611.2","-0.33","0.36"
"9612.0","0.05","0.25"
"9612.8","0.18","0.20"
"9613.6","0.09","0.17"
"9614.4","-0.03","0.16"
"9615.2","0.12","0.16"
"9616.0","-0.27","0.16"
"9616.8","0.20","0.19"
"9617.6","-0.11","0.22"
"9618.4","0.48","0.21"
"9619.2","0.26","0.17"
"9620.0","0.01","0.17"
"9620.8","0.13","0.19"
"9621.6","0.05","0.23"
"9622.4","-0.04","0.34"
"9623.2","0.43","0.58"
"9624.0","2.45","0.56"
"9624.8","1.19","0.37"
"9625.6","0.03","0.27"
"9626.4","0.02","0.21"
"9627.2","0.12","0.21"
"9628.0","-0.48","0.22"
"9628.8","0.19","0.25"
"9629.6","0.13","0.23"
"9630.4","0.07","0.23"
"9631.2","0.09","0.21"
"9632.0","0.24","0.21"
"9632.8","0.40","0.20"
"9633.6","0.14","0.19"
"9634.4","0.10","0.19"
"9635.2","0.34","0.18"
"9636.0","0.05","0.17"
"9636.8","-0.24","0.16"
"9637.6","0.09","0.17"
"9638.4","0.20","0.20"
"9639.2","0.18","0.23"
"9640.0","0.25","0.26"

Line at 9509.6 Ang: [O III]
